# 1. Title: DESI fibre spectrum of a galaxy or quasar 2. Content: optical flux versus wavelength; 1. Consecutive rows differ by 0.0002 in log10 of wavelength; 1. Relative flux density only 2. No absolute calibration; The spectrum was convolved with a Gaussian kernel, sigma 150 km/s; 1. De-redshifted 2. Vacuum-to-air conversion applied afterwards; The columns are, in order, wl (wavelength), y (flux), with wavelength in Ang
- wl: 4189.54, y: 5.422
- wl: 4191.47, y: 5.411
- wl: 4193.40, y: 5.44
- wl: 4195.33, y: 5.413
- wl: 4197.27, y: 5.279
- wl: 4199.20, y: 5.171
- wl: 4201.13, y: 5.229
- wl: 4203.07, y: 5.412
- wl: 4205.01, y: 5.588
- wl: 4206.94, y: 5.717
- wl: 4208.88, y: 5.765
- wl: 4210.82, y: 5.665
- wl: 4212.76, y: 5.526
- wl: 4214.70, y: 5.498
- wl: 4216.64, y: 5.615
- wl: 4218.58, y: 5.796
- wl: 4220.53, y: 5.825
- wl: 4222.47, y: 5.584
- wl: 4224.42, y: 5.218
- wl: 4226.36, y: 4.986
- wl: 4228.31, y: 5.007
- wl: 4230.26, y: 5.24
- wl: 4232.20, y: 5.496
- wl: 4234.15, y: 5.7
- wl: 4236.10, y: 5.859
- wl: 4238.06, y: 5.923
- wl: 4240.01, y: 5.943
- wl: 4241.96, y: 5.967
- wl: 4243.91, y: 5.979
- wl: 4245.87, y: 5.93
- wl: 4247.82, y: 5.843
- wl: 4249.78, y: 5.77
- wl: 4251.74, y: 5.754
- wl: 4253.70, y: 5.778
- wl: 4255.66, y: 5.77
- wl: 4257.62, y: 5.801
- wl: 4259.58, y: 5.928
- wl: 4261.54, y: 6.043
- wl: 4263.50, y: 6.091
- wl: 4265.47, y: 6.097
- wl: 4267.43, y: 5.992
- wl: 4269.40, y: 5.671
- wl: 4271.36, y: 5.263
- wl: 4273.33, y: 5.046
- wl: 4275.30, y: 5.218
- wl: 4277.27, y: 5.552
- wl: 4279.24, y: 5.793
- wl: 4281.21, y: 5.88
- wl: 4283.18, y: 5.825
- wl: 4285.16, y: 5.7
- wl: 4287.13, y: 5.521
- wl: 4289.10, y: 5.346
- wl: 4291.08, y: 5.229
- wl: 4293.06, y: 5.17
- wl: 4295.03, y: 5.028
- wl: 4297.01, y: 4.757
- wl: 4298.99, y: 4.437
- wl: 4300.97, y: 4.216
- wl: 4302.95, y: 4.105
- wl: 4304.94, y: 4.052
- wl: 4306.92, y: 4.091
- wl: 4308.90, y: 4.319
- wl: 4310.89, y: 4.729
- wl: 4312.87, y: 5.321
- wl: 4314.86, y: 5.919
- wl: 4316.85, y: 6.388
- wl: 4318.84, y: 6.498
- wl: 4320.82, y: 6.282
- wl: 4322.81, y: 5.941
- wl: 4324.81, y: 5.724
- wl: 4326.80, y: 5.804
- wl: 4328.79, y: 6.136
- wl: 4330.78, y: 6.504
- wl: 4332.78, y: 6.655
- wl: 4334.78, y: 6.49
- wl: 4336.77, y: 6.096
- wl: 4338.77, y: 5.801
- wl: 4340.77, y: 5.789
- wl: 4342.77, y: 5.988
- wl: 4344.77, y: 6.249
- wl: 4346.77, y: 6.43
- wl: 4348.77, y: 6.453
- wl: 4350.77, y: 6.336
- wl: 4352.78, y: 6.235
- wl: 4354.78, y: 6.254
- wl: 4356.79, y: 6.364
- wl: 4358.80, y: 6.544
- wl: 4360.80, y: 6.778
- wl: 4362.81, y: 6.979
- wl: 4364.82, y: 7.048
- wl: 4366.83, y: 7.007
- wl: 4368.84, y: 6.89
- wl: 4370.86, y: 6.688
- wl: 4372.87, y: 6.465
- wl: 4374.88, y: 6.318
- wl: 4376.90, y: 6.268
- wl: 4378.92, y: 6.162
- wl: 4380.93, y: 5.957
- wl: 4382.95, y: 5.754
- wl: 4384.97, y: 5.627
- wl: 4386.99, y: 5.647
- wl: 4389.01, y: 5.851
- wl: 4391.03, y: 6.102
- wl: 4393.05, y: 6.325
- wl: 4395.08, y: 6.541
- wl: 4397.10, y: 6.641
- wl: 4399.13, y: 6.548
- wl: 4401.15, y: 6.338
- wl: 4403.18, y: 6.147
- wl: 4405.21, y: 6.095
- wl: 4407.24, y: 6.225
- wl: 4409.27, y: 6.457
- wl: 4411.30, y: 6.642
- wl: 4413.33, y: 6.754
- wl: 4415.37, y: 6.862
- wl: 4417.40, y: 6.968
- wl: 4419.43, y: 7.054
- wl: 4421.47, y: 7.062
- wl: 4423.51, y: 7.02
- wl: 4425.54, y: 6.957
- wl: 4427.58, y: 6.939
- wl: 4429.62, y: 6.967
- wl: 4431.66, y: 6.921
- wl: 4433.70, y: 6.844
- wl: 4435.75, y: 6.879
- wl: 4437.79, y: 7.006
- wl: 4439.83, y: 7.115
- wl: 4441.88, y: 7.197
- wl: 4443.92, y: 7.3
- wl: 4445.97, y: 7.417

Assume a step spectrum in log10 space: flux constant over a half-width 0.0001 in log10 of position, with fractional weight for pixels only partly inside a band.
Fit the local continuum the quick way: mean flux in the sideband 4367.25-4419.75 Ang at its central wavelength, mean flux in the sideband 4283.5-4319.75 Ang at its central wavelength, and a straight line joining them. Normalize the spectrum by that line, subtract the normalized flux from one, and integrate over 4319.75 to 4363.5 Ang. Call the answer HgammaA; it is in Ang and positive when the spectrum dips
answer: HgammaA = -4.97 Ang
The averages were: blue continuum 5.06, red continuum 6.36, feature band 6.26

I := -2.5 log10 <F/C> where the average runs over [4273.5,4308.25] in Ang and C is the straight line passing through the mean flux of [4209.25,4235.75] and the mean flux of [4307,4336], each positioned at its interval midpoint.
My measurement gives 0.139 mag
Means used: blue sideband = 5.49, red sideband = 5.85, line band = 5.05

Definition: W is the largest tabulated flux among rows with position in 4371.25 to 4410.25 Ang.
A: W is 6.641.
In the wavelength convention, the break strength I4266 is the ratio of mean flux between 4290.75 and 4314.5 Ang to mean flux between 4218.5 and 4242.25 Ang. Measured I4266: 0.8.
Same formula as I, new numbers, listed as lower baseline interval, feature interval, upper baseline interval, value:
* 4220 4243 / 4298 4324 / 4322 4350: 0.18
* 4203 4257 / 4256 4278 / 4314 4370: 0.03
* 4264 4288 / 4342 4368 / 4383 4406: -0.09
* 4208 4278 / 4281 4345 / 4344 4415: 0.10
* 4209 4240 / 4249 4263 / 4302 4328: -0.07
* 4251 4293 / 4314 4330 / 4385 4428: -0.02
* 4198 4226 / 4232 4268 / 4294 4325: -0.10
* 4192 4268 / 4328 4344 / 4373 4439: 0.00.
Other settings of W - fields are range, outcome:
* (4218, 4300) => 6.097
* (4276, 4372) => 7.048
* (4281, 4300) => 5.88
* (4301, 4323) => 6.498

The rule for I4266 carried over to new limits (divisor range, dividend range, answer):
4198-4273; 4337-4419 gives 1.12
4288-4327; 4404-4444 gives 1.33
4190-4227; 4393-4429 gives 1.21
